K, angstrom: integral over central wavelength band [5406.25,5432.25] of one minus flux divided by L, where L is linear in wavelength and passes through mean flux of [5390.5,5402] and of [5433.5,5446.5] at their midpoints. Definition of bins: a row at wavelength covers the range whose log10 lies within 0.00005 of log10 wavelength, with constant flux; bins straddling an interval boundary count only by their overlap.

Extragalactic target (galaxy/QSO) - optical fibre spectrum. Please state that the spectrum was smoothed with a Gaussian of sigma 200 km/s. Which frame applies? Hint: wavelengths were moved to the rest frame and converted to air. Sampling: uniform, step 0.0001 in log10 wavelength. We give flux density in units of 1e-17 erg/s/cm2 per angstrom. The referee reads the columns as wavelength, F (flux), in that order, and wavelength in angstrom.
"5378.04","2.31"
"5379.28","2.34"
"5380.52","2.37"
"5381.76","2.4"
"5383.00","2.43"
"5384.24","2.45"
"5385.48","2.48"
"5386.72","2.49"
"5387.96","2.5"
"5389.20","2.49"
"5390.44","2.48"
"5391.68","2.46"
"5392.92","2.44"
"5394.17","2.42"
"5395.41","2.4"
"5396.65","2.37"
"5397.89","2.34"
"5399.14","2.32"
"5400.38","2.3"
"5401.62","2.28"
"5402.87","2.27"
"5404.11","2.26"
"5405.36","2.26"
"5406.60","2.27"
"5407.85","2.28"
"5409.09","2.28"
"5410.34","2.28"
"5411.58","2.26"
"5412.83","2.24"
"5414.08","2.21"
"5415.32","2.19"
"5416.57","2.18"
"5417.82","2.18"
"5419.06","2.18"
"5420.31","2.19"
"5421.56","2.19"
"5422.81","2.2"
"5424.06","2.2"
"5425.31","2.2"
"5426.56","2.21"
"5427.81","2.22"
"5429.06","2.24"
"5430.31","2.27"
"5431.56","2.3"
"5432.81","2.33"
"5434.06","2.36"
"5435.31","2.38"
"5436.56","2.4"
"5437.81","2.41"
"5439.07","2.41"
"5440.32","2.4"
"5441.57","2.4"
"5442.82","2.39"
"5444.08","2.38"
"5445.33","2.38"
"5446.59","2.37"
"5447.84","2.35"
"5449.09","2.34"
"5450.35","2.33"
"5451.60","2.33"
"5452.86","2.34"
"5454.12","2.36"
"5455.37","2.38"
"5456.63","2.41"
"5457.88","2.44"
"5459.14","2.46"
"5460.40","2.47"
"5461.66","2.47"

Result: 1.7 angstrom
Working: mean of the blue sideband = 2.38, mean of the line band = 2.23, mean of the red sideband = 2.39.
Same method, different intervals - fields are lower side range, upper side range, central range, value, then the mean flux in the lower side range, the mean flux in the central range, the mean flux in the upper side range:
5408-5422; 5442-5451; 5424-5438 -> 0.0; 2.22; 2.29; 2.36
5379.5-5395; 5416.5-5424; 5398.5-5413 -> 0.2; 2.45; 2.28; 2.19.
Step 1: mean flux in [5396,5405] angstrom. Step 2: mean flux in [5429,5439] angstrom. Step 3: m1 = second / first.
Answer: 1.02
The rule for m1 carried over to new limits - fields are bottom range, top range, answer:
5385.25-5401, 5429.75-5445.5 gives 0.98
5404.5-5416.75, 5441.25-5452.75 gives 1.05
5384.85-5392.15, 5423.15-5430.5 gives 0.89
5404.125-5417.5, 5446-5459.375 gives 1.06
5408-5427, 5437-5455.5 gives 1.07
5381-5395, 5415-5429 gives 0.89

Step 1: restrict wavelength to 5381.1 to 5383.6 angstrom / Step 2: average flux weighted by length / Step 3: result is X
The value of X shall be 2.41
